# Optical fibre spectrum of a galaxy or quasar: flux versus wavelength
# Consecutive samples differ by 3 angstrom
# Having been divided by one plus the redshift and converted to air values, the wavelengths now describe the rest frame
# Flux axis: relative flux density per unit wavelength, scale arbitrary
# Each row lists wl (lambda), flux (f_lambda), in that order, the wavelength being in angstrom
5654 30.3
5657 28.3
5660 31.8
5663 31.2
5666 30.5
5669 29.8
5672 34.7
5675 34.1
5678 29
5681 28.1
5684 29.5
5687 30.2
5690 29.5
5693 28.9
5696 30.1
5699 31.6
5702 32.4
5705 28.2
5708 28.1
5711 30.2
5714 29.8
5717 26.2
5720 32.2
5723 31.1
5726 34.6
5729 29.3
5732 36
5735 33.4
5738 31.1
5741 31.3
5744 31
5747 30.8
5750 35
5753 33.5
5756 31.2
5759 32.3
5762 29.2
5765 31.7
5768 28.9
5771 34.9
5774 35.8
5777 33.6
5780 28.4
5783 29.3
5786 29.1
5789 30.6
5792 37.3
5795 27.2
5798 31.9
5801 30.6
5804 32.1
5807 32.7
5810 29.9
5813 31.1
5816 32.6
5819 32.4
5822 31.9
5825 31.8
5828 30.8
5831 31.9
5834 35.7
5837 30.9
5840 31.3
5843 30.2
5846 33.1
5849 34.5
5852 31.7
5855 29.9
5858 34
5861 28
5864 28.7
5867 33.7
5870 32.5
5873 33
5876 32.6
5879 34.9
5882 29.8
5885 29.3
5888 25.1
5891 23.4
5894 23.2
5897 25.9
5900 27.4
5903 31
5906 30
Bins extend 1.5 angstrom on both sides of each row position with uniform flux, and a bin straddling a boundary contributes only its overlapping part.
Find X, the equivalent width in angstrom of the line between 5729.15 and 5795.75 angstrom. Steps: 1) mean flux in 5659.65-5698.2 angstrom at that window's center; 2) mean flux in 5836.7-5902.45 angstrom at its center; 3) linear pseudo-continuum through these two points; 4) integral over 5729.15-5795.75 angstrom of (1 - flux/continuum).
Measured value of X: -3.3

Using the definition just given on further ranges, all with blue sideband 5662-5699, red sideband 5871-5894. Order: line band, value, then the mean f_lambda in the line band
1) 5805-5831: -1.7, 31.7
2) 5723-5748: -1.6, 32.1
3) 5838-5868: -2.0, 31.5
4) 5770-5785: -1.1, 32.2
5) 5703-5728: 0.2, 30.1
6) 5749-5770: -1.1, 31.7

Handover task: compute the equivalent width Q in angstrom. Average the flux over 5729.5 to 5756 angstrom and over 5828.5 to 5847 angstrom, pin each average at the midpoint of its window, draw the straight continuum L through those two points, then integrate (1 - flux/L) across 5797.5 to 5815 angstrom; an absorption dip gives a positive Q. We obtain 0.46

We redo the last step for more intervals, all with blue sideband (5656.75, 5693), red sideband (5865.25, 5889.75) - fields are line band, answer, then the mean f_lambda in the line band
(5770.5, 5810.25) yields -0.9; 31.6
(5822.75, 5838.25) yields -0.6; 32.2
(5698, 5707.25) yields 0.1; 30.5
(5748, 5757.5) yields -0.7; 33.1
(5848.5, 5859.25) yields -0.4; 32.3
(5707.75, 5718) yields 0.7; 28.7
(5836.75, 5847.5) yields -0.1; 31.4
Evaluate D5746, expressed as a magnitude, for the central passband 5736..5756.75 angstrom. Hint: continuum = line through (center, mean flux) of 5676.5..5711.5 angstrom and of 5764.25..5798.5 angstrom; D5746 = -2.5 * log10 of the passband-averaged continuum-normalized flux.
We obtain -0.04 mag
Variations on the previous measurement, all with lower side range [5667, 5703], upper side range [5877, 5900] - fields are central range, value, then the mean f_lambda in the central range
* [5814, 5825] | -0.13 mag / 32.2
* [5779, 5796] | -0.05 mag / 30.5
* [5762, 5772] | -0.07 mag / 31.3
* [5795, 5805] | -0.07 mag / 30.9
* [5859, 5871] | -0.11 mag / 30.8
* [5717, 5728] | -0.05 mag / 31.6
